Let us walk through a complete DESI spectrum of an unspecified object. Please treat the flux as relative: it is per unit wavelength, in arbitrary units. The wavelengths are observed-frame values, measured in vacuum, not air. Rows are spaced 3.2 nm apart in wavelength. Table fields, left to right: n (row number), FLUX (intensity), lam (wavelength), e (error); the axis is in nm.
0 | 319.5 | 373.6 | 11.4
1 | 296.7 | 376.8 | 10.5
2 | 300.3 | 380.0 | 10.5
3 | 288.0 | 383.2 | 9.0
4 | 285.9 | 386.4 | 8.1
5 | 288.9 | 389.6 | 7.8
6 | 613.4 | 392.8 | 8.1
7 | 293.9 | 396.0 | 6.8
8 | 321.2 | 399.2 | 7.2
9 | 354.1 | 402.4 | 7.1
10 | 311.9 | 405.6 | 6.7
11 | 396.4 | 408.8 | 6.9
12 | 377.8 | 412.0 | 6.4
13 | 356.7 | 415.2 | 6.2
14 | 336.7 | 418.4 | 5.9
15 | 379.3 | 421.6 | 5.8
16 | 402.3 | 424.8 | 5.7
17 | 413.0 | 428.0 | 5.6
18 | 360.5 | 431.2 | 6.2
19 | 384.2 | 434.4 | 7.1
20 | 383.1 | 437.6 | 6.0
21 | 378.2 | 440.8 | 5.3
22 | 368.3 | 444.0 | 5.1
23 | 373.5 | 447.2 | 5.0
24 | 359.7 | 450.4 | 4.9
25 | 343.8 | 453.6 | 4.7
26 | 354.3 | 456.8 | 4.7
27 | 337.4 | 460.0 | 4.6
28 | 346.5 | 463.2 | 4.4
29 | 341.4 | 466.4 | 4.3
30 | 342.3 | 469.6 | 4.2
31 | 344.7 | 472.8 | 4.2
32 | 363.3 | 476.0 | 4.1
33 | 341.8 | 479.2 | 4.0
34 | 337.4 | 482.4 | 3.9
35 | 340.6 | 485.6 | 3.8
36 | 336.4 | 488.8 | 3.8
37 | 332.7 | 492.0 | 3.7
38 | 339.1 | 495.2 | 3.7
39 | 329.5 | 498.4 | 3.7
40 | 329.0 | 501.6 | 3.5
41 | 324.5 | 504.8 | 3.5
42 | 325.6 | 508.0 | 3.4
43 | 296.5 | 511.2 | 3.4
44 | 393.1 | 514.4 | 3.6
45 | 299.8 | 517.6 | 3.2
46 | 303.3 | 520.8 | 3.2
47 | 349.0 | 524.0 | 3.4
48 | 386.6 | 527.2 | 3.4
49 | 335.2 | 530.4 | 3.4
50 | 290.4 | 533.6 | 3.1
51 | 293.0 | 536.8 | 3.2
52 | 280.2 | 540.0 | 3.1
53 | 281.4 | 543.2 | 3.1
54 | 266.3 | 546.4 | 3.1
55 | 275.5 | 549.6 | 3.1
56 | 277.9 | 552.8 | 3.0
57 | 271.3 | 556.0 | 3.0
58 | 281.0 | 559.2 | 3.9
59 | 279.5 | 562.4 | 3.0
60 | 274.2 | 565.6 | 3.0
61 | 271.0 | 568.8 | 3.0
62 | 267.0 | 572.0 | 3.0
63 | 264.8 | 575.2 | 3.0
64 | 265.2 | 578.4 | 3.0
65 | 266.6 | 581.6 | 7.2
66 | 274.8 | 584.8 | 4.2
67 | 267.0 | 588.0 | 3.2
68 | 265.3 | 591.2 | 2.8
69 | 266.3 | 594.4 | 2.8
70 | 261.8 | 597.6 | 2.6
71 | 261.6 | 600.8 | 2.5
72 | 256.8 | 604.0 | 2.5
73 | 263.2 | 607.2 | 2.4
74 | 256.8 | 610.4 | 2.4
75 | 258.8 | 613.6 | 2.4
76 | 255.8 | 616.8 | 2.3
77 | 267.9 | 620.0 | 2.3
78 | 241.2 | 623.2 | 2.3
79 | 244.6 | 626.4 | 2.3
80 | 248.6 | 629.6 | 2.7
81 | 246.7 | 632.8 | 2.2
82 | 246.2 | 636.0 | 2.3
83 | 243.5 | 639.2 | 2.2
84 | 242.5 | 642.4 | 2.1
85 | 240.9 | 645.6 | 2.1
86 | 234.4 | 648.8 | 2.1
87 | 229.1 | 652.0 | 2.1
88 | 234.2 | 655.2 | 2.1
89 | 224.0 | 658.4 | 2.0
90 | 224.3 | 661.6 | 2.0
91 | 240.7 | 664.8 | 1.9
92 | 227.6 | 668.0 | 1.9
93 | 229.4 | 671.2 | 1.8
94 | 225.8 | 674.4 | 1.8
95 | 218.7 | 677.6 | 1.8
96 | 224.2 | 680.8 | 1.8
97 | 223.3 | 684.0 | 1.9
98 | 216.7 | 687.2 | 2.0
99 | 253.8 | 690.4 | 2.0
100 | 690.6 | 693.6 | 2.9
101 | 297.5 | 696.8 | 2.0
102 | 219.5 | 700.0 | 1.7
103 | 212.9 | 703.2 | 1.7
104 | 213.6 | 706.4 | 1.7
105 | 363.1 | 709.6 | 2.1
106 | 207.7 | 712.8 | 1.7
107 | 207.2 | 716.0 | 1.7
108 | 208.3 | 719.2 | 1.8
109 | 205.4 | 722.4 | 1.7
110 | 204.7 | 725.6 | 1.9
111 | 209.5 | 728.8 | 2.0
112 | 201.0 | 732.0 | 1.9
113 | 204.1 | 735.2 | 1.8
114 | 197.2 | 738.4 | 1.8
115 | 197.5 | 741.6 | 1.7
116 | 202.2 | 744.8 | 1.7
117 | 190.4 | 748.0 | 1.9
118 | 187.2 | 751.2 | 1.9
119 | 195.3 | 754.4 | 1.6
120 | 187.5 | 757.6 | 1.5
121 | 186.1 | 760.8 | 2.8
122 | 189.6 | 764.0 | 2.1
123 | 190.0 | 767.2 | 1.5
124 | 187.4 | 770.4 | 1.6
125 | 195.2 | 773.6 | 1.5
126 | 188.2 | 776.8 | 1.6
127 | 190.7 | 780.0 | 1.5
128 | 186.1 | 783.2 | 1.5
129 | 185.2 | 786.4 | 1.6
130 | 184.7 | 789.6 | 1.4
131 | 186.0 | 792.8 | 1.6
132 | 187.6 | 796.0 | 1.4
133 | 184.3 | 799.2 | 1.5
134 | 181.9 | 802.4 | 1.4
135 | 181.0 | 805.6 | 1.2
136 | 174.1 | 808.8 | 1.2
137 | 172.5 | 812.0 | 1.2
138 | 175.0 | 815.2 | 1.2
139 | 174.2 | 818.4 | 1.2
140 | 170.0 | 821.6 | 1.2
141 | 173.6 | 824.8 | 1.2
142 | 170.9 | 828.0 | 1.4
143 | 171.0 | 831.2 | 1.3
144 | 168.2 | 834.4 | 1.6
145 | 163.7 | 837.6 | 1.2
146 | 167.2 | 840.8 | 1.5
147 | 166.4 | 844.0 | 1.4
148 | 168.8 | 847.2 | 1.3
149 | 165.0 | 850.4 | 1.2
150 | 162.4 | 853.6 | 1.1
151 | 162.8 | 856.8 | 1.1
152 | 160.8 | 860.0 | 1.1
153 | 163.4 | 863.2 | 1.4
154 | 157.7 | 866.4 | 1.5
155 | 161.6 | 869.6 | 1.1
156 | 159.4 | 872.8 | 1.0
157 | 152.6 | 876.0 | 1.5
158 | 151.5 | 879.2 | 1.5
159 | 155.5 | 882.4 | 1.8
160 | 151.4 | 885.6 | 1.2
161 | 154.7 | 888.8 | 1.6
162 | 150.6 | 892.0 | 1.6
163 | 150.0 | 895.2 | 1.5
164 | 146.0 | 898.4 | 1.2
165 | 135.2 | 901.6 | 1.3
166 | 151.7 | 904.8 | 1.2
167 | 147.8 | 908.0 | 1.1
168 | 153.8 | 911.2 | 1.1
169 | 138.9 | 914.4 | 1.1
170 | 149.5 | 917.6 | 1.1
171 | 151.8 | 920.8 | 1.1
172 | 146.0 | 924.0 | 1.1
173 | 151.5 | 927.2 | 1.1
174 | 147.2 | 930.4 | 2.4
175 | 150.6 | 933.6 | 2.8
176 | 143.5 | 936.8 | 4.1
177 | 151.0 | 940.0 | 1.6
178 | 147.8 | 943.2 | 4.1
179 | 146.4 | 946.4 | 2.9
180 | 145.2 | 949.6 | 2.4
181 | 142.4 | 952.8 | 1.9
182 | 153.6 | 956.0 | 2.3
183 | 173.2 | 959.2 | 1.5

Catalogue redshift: 0.06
